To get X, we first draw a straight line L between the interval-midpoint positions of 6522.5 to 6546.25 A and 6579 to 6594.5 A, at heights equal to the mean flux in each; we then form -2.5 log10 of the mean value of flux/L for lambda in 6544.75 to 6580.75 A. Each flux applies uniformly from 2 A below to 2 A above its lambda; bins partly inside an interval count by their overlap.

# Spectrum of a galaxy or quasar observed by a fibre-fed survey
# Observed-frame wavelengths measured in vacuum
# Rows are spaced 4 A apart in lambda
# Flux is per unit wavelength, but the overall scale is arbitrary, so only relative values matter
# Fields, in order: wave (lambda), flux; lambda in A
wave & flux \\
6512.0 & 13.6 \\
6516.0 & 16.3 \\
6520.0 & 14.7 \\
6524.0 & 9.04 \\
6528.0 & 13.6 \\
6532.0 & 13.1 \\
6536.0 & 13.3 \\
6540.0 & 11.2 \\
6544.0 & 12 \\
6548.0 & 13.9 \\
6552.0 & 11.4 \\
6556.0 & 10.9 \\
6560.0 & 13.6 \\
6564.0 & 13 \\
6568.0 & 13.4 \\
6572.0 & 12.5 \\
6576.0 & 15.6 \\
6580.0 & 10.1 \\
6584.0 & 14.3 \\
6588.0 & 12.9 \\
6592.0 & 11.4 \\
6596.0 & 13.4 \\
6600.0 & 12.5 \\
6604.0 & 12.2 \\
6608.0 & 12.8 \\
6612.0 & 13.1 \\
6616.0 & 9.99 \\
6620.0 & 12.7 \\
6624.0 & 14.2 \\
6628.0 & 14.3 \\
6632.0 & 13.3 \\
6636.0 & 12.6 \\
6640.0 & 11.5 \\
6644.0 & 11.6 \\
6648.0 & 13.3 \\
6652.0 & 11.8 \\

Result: -0.046 mag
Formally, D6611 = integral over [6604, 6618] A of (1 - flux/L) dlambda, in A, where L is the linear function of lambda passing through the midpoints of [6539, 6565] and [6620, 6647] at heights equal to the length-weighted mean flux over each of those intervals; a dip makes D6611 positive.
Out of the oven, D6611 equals 0.82 A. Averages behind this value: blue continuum 12.3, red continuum 12.9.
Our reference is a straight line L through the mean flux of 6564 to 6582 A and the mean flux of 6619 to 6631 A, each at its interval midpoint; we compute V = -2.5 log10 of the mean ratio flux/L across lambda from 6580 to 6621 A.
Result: 0.081 mag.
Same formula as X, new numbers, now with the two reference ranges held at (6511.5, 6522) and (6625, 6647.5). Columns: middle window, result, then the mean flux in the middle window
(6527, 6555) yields 0.164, 12.5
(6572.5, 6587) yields 0.051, 13.2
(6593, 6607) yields 0.071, 12.6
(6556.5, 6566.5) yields 0.100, 12.9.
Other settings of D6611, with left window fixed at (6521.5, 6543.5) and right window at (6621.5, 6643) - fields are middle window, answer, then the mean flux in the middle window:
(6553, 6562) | 0.1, 12.2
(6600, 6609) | 0.2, 12.5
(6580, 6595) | 0.1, 12.5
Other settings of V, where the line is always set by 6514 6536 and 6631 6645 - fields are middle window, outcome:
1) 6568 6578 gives -0.09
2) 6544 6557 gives 0.08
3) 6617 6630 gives -0.09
